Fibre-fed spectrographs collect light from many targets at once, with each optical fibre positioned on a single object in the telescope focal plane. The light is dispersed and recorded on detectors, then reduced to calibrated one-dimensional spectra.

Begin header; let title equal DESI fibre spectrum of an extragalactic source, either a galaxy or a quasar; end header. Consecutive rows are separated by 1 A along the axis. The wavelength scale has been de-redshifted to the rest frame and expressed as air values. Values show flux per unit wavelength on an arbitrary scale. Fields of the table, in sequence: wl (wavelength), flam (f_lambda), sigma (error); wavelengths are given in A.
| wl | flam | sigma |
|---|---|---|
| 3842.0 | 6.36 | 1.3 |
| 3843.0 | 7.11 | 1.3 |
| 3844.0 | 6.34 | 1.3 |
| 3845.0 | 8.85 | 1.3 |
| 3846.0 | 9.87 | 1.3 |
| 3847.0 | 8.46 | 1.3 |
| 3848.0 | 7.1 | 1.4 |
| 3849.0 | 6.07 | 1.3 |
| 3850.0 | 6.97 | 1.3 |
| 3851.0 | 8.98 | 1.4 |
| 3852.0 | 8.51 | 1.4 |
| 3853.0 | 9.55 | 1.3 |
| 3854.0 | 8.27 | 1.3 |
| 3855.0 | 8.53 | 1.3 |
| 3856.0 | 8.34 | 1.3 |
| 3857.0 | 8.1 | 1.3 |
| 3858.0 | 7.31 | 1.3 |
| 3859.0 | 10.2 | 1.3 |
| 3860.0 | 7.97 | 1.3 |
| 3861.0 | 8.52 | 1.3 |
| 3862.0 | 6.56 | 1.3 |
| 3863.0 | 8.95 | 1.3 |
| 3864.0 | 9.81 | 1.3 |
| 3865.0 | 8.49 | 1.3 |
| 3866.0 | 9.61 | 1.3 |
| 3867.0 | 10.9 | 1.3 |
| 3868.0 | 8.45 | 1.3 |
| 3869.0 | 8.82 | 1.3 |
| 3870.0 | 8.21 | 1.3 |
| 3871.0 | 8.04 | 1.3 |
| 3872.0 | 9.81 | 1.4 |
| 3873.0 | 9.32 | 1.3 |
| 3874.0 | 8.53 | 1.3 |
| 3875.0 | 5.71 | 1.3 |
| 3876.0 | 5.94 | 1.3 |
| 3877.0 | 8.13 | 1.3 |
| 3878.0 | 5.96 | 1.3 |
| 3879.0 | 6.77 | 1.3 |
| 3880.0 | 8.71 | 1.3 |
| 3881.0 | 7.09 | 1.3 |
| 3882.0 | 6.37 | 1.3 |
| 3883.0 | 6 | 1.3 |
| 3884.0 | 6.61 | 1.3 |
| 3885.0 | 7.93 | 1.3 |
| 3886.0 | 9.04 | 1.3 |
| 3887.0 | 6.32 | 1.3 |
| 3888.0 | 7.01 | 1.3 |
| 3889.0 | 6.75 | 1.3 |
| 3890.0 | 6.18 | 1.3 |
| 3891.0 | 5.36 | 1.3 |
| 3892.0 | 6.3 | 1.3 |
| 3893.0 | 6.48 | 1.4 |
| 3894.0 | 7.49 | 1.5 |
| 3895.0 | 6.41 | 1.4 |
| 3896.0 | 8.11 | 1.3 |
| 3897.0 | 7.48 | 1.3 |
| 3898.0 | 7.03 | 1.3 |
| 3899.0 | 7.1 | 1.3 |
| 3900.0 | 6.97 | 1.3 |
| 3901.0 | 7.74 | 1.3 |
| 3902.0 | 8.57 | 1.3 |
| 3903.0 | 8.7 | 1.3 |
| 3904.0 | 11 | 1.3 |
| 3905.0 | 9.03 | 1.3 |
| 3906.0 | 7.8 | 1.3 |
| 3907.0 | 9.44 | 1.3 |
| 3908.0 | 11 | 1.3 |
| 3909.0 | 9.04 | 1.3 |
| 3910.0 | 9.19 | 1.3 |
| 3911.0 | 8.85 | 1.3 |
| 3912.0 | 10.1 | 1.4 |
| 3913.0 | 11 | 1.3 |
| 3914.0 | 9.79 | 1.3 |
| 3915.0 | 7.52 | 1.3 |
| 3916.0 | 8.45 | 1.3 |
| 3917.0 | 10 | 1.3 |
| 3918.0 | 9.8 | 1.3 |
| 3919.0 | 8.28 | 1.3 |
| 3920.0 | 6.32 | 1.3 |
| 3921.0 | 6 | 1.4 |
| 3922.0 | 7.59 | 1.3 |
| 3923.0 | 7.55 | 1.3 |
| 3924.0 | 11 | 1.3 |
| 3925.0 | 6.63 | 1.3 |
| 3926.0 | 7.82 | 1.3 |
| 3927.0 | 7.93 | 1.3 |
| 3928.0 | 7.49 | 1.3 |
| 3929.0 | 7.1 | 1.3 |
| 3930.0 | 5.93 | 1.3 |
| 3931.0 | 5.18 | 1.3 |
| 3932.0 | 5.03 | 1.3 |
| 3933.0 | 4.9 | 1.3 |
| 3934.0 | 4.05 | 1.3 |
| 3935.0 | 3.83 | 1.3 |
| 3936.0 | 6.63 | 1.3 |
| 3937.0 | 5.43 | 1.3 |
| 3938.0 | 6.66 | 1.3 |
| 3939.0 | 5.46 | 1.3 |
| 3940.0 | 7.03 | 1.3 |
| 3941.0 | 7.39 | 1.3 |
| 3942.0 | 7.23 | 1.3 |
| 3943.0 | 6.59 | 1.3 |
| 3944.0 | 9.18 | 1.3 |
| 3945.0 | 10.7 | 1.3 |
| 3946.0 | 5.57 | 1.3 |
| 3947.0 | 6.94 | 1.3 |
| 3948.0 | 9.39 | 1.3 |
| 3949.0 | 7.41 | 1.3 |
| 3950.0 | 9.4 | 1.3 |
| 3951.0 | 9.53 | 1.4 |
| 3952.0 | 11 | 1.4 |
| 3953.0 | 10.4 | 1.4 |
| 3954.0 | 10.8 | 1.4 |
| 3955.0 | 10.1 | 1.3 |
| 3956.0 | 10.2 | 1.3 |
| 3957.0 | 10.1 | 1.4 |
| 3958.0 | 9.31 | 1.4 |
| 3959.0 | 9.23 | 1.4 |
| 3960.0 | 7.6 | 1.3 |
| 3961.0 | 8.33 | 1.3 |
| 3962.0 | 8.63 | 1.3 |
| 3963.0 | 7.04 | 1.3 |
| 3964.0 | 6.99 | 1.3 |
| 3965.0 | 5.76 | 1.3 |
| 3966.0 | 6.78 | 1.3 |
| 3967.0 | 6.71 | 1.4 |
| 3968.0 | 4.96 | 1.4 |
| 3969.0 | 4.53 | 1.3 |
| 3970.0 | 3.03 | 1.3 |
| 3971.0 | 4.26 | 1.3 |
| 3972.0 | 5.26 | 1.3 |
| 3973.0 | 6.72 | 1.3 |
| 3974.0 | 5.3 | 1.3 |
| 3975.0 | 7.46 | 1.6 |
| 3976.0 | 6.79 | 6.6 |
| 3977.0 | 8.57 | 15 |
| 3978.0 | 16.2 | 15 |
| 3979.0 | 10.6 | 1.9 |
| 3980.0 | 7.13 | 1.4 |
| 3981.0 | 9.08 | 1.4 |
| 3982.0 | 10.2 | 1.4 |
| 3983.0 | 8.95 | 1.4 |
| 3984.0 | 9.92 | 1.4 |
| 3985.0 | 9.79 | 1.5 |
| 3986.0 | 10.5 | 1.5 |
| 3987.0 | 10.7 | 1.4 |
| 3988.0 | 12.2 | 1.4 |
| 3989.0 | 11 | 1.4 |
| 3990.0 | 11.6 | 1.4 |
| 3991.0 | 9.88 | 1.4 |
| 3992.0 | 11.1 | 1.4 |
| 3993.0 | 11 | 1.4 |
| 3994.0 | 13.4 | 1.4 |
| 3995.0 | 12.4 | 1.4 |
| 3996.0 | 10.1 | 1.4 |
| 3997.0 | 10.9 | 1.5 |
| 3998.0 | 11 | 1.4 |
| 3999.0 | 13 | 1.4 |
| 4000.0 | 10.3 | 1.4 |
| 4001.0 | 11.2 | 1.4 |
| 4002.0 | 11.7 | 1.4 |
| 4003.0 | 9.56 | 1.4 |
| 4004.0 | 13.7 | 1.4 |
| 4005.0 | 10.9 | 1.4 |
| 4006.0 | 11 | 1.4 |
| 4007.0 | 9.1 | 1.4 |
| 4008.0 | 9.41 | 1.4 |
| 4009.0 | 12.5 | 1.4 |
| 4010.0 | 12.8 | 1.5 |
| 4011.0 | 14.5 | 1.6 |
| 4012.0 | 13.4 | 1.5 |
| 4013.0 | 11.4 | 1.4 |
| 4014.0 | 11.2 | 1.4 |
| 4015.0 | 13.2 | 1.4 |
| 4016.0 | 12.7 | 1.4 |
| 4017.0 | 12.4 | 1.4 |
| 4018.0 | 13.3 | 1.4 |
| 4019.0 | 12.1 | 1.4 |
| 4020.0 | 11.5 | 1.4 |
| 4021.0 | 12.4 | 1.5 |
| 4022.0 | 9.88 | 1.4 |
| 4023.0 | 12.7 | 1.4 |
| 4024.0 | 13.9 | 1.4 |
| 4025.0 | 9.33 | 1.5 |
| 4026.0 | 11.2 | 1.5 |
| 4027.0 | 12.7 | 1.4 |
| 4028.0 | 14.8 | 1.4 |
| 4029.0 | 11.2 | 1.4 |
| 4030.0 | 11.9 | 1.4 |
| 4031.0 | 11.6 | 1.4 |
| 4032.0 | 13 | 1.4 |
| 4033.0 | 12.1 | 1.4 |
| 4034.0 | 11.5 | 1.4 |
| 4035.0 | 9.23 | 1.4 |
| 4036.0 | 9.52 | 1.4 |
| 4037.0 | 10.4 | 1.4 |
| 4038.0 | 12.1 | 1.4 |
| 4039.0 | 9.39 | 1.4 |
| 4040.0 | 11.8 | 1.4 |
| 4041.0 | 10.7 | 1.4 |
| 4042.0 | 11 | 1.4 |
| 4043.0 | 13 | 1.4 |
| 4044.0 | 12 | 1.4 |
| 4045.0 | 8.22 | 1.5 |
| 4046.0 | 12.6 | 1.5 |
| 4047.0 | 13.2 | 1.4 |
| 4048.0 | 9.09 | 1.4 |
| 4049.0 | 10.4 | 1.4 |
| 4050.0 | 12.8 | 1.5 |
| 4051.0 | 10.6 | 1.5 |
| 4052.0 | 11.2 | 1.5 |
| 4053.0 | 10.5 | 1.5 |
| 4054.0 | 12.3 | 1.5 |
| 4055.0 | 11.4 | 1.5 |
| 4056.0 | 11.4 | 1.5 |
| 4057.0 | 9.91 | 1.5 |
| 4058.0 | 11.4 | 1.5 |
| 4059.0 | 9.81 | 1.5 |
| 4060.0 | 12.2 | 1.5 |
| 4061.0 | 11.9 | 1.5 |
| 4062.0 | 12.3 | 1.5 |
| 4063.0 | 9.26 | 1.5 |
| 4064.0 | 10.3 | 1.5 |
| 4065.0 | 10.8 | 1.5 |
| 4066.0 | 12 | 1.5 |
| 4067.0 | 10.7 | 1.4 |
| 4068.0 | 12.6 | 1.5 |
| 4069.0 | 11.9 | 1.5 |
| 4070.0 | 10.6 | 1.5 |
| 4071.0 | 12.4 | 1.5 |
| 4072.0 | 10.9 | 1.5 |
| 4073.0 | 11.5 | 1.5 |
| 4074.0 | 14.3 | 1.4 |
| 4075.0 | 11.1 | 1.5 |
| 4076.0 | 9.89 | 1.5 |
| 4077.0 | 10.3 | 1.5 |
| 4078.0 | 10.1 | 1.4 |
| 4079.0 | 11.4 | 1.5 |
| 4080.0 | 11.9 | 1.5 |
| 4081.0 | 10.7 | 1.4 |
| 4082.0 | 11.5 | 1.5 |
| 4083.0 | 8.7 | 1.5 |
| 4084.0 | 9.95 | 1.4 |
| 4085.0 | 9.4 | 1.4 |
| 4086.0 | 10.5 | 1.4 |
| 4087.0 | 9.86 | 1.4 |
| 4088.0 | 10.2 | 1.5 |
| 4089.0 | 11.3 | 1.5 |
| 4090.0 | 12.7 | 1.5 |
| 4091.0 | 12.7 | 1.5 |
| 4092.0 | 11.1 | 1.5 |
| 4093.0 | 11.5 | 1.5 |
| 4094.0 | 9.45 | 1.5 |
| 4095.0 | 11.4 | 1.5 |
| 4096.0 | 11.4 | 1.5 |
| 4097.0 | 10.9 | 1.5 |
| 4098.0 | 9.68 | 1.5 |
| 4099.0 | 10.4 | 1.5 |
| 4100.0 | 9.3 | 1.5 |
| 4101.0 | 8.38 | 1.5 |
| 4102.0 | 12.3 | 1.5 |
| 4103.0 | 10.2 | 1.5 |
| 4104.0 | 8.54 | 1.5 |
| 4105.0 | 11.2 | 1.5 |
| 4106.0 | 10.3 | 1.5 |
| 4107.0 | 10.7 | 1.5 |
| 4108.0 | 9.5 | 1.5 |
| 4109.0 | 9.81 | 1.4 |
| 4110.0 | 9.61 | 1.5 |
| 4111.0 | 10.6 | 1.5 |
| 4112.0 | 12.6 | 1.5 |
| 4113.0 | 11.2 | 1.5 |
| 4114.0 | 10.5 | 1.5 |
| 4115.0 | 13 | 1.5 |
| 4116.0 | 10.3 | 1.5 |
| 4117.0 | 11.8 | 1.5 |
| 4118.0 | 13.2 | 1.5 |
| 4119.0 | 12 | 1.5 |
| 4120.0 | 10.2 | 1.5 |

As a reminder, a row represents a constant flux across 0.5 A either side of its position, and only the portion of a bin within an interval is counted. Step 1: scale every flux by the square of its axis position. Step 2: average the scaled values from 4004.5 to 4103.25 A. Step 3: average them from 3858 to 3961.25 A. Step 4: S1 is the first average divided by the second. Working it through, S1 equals 1.5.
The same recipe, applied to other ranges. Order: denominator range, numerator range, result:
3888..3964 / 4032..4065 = 1.49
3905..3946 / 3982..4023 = 1.55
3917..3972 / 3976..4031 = 1.59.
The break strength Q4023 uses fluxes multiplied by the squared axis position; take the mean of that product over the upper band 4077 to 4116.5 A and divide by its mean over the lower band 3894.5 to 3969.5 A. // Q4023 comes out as 1.46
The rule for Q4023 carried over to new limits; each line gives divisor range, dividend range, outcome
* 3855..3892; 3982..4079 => 1.58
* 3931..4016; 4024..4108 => 1.27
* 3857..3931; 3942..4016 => 1.25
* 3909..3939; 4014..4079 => 1.64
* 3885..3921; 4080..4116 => 1.44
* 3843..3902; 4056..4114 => 1.55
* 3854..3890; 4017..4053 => 1.57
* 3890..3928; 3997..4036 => 1.52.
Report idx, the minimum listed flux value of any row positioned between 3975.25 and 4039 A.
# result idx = 6.79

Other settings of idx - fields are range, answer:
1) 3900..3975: 3.03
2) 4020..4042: 9.23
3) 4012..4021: 11.2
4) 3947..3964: 6.94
